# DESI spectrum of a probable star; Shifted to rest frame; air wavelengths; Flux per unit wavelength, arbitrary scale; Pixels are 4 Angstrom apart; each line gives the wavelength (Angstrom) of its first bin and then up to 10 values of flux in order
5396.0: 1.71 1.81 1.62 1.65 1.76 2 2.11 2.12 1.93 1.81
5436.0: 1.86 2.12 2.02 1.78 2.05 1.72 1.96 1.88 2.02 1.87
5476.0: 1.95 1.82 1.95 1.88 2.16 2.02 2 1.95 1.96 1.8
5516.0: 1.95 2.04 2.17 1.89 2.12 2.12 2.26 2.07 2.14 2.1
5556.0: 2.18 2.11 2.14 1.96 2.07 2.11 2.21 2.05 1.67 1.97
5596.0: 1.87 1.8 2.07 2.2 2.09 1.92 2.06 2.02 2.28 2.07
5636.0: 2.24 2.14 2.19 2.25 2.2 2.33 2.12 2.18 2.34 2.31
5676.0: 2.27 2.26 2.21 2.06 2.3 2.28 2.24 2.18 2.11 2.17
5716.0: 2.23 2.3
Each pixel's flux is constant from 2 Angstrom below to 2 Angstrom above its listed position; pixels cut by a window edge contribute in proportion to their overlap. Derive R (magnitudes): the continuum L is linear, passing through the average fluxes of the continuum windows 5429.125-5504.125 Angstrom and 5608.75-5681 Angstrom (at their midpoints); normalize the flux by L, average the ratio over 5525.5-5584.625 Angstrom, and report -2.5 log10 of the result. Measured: -0.02 mag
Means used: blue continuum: 1.94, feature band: 2.1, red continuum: 2.18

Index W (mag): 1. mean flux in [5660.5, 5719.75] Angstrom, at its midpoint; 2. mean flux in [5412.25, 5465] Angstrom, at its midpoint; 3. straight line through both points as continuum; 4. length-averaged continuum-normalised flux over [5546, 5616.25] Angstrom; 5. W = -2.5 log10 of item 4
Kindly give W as 0.033 mag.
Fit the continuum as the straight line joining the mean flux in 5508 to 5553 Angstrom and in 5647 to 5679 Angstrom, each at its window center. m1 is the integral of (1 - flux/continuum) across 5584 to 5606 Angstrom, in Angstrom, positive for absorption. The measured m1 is 2.6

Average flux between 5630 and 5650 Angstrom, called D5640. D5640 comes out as 2.18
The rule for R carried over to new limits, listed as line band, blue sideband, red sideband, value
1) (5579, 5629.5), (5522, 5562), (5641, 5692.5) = 0.08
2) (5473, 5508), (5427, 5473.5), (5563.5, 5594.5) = -0.01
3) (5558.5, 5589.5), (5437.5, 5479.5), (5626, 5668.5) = 0.03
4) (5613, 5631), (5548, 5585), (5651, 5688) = 0.05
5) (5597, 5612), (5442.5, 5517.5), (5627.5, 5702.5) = 0.06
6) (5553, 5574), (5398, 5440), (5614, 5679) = -0.01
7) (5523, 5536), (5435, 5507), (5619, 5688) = -0.02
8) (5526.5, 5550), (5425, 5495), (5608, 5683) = -0.03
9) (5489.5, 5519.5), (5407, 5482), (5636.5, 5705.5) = 0.01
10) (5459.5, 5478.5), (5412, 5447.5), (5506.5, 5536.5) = 0.03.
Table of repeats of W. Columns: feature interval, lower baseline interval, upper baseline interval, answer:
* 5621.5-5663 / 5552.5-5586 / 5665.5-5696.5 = 0.01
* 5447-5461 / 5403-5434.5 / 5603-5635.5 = 0.02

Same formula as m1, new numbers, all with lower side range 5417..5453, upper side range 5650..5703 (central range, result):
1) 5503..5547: 0.8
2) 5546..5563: -0.2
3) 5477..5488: 0.7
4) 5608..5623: 0.9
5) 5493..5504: 0.2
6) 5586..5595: 1.3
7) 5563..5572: 0.3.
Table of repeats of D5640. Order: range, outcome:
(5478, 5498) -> 1.97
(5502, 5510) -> 1.96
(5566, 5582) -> 2.09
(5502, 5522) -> 1.94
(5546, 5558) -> 2.14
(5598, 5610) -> 2.02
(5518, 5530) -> 2.03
